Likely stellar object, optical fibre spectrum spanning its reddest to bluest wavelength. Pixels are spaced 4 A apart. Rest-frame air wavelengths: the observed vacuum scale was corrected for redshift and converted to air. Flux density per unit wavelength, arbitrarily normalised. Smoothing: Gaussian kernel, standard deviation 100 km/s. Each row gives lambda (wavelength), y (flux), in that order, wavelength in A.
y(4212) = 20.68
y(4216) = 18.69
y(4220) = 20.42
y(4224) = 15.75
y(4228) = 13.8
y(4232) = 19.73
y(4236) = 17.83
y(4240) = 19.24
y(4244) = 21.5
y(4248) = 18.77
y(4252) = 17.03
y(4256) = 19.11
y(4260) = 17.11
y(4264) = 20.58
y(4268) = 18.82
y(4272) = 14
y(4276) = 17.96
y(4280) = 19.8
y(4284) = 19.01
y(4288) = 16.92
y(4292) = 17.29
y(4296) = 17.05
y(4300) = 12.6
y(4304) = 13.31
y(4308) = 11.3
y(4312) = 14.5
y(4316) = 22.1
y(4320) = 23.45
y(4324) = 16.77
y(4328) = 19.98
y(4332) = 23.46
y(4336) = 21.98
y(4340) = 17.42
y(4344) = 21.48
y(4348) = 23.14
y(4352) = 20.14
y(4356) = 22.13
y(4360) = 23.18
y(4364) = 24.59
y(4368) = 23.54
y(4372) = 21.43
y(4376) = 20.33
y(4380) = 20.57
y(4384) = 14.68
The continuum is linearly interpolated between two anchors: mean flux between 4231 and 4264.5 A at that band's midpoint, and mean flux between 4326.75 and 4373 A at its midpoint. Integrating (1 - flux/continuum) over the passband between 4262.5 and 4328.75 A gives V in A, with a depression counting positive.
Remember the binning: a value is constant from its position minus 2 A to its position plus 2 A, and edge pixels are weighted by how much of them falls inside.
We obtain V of 9.8 A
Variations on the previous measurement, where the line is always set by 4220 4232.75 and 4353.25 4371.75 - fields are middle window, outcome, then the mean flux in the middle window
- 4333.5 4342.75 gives 0.8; 20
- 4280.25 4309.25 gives 6.0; 15.7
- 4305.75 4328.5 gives 3.4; 17.8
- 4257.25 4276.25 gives 0.9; 17.7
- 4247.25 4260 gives -0.1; 18.1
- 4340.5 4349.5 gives 0.3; 21.4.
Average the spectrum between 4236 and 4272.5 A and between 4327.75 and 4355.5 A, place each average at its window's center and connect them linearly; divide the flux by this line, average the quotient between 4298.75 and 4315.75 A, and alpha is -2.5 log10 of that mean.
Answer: 0.41 mag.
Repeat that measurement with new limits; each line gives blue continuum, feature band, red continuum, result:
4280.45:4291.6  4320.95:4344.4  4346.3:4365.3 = 0.044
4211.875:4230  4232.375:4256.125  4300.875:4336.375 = -0.073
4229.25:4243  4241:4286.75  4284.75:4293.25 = -0.026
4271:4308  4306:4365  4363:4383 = -0.058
